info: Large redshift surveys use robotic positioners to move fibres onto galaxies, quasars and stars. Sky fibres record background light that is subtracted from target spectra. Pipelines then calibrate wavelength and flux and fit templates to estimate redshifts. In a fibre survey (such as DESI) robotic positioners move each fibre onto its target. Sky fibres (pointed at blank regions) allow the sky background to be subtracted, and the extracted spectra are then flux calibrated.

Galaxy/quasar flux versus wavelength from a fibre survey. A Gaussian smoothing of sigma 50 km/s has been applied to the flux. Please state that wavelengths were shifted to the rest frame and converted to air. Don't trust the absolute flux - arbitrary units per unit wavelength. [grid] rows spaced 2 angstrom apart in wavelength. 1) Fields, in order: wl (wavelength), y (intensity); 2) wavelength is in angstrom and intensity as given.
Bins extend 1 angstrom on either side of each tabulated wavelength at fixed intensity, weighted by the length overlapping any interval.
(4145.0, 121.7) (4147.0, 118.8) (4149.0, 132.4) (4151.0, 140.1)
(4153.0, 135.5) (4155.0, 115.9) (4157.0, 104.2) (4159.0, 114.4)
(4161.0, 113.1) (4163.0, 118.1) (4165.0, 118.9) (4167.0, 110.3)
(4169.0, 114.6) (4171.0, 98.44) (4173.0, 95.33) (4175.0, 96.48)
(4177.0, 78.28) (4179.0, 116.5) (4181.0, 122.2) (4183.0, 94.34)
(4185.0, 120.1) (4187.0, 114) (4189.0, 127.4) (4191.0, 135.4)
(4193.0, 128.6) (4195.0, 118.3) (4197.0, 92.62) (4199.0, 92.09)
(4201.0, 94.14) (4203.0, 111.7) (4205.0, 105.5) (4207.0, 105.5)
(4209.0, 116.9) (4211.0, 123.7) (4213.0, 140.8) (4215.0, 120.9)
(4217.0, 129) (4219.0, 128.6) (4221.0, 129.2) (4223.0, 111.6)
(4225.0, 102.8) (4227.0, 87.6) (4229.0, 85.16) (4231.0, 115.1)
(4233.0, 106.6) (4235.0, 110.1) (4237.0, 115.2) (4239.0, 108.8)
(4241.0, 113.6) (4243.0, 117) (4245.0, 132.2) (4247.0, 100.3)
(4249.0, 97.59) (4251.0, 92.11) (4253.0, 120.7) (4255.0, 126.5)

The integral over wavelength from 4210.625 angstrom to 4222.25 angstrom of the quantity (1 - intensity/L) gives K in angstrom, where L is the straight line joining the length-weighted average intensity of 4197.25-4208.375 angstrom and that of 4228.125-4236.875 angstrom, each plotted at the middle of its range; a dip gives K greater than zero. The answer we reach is -2.8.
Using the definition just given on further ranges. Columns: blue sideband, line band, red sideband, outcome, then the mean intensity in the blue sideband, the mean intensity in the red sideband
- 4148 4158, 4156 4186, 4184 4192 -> 4.1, 126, 124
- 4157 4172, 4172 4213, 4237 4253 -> 0.4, 112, 110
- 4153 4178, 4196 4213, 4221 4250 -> 0.1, 108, 108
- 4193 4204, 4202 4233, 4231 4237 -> -1.9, 104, 111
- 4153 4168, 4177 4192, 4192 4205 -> -0.9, 115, 106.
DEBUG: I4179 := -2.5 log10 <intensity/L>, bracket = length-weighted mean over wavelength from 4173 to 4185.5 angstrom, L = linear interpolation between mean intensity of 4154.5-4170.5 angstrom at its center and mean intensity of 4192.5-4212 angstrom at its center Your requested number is 0.08 mag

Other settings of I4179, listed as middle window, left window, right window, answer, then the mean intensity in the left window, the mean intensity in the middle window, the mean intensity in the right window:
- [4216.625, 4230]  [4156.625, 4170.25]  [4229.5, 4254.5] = 0.02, 114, 110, 111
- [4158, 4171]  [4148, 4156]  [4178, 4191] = 0.11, 131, 114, 117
